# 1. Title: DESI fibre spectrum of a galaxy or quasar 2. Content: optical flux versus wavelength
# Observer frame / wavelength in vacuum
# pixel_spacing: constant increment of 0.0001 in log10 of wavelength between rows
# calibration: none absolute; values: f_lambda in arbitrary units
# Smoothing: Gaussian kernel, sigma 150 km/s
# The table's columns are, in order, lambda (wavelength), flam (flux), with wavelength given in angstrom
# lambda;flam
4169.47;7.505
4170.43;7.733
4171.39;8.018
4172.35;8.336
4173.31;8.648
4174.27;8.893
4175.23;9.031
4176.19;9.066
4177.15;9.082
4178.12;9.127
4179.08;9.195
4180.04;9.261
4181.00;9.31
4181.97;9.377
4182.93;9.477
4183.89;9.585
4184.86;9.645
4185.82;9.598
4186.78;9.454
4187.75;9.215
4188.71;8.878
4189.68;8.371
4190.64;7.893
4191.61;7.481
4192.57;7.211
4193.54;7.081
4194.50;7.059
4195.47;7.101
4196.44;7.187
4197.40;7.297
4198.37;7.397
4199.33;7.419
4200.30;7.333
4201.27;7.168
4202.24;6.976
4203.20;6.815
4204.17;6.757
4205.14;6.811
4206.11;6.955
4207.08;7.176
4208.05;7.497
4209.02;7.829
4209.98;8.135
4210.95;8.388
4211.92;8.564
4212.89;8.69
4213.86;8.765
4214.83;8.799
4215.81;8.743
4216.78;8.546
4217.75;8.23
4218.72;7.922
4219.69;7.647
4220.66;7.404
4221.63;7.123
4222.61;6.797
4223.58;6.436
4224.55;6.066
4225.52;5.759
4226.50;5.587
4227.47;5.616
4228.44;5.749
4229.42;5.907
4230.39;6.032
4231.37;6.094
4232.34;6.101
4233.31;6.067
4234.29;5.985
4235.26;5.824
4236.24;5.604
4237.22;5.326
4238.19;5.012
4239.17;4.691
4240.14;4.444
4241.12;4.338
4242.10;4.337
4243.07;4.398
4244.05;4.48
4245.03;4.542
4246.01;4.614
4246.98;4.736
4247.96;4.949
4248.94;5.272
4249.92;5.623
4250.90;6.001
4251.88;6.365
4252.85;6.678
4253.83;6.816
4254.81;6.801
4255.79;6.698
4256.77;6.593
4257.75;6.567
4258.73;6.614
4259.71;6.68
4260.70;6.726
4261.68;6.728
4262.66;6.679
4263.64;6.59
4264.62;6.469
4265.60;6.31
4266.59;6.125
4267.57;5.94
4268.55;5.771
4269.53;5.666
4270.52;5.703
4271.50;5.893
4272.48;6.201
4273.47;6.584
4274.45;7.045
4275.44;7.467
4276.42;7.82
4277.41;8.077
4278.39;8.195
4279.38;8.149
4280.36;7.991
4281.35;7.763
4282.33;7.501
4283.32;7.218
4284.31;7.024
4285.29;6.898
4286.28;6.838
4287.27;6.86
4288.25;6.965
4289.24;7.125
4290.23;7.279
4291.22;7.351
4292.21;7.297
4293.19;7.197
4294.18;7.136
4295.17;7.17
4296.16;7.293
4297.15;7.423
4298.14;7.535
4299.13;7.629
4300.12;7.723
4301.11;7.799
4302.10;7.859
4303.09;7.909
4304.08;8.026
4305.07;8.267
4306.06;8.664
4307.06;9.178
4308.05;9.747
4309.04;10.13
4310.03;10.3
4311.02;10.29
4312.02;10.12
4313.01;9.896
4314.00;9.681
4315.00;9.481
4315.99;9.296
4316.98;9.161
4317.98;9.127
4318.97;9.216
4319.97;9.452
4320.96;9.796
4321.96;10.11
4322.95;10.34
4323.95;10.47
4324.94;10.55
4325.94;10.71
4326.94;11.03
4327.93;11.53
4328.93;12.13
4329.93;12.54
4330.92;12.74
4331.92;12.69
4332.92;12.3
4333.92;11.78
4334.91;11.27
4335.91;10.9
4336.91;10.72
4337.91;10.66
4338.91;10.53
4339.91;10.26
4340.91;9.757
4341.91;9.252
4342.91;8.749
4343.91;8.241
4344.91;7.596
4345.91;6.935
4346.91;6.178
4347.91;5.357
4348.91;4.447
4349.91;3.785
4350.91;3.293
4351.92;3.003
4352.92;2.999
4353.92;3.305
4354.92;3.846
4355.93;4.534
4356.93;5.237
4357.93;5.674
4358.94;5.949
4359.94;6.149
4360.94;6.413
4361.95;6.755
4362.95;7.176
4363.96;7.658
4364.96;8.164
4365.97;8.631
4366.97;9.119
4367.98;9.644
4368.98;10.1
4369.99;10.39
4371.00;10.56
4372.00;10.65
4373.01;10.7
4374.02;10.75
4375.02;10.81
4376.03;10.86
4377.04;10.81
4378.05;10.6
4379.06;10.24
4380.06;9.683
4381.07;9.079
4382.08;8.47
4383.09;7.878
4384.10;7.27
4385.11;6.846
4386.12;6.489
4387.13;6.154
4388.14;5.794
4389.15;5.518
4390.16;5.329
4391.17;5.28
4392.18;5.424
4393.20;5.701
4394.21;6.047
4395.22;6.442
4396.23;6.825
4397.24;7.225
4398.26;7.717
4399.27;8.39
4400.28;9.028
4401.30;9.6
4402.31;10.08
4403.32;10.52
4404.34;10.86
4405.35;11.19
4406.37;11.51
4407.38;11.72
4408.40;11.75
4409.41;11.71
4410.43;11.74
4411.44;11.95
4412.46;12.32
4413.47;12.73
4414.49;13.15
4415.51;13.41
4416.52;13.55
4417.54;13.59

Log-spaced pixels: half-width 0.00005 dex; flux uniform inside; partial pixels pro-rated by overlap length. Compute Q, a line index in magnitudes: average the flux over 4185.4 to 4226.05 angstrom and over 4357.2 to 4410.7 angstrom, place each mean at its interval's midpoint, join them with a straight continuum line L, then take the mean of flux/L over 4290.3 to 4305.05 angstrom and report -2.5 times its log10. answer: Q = 0.08 mag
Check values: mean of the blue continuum 7.66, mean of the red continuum 8.56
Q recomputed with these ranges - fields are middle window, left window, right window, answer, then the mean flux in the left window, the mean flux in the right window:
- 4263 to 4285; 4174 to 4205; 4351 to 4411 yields 0.19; 8.25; 8.08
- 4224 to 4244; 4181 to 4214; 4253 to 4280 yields 0.32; 7.97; 6.71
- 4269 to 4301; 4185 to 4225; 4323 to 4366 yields 0.11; 7.73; 8.19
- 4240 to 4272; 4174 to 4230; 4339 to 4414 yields 0.33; 7.85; 8.11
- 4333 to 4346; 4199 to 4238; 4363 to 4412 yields -0.18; 7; 8.92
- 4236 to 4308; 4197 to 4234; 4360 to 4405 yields 0.14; 7.17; 8.34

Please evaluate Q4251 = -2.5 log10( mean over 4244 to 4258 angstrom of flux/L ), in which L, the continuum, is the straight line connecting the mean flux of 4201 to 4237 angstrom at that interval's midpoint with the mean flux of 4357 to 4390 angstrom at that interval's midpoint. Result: 0.25 mag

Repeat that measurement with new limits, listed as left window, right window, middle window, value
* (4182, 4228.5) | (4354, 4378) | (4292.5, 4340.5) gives -0.198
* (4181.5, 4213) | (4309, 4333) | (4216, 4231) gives 0.244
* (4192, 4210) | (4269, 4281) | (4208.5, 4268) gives 0.124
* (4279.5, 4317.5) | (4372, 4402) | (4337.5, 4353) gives 0.152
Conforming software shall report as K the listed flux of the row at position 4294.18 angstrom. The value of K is 7.136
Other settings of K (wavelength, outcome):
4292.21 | 7.297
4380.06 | 9.683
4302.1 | 7.859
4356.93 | 5.237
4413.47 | 12.73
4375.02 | 10.81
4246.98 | 4.736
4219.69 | 7.647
